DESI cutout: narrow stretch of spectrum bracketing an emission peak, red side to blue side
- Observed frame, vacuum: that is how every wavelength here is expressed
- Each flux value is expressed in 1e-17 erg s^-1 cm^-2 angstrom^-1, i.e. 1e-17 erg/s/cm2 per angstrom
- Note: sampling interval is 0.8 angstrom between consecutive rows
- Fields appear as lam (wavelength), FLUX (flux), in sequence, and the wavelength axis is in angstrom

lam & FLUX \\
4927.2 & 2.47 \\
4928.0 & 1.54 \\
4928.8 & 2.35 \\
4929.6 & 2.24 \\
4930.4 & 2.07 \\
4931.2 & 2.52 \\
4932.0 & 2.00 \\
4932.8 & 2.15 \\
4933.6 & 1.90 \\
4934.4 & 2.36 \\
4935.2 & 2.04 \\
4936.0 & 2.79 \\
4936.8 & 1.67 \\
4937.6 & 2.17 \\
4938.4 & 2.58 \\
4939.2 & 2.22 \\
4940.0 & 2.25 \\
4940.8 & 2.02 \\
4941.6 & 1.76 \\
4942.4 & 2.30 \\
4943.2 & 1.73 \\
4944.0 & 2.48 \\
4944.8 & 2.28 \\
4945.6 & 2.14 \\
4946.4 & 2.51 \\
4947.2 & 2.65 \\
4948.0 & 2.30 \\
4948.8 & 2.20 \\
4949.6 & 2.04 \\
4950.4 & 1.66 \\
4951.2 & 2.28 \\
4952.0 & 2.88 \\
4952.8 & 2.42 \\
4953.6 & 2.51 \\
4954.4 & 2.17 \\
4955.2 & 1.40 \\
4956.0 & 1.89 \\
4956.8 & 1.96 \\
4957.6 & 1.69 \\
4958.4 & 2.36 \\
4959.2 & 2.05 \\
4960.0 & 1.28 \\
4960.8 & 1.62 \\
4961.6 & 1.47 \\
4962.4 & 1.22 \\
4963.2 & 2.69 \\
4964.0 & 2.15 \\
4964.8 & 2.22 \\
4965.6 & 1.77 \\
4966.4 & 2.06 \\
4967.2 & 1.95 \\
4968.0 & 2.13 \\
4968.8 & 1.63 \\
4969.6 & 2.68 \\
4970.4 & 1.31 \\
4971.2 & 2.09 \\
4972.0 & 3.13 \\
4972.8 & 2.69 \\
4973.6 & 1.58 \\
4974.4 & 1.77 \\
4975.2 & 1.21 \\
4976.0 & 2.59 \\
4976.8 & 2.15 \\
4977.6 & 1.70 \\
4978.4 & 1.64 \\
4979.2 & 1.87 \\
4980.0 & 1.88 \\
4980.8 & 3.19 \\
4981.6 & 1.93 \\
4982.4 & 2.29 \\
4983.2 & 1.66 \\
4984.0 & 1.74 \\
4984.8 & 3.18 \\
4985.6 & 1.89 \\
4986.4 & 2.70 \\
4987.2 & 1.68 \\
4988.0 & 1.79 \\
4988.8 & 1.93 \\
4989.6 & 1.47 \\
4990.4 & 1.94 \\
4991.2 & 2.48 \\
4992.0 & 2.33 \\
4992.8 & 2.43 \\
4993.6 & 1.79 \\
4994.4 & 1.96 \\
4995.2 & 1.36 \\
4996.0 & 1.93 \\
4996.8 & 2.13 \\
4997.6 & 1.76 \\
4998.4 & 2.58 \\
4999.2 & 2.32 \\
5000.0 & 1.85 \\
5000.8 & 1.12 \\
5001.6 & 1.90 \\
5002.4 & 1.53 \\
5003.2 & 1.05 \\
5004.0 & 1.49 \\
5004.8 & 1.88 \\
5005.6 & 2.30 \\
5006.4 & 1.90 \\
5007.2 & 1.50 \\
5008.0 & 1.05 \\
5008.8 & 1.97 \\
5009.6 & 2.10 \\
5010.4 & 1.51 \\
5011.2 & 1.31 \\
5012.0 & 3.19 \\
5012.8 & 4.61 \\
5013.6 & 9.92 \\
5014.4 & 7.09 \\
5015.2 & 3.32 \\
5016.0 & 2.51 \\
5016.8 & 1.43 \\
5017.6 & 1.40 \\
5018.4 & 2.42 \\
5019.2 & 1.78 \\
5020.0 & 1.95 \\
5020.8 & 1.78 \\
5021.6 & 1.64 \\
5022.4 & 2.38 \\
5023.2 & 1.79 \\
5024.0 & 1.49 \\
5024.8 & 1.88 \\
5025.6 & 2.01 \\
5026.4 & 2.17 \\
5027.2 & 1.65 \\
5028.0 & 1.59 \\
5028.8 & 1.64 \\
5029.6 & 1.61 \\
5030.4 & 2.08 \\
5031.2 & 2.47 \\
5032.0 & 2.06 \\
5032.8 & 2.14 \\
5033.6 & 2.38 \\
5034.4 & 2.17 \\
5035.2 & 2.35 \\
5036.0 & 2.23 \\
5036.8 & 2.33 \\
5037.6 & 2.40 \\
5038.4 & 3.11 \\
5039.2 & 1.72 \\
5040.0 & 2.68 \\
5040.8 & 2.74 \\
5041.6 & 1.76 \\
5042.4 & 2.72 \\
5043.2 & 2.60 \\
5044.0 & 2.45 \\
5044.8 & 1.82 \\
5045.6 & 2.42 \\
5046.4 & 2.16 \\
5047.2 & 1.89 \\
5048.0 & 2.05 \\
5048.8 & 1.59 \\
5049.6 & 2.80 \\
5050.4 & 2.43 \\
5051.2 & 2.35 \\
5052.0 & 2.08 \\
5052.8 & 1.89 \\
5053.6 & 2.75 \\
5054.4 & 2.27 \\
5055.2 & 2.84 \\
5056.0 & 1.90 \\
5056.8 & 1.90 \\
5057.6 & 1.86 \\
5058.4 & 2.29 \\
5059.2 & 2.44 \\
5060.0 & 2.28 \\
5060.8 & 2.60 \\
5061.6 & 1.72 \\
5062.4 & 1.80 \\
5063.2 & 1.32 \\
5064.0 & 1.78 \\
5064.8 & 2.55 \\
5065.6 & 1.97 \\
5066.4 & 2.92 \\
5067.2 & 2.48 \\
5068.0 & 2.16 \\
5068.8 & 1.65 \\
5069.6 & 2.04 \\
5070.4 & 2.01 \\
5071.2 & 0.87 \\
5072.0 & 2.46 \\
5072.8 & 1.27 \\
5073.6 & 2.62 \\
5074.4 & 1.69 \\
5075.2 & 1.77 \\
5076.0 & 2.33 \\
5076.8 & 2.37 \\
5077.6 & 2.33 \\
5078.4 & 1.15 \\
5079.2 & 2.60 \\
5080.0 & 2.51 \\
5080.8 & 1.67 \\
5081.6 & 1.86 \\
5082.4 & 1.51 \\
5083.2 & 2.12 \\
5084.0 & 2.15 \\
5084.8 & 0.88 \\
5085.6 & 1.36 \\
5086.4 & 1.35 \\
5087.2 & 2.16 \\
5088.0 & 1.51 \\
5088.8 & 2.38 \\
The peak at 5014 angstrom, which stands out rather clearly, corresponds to H-gamma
